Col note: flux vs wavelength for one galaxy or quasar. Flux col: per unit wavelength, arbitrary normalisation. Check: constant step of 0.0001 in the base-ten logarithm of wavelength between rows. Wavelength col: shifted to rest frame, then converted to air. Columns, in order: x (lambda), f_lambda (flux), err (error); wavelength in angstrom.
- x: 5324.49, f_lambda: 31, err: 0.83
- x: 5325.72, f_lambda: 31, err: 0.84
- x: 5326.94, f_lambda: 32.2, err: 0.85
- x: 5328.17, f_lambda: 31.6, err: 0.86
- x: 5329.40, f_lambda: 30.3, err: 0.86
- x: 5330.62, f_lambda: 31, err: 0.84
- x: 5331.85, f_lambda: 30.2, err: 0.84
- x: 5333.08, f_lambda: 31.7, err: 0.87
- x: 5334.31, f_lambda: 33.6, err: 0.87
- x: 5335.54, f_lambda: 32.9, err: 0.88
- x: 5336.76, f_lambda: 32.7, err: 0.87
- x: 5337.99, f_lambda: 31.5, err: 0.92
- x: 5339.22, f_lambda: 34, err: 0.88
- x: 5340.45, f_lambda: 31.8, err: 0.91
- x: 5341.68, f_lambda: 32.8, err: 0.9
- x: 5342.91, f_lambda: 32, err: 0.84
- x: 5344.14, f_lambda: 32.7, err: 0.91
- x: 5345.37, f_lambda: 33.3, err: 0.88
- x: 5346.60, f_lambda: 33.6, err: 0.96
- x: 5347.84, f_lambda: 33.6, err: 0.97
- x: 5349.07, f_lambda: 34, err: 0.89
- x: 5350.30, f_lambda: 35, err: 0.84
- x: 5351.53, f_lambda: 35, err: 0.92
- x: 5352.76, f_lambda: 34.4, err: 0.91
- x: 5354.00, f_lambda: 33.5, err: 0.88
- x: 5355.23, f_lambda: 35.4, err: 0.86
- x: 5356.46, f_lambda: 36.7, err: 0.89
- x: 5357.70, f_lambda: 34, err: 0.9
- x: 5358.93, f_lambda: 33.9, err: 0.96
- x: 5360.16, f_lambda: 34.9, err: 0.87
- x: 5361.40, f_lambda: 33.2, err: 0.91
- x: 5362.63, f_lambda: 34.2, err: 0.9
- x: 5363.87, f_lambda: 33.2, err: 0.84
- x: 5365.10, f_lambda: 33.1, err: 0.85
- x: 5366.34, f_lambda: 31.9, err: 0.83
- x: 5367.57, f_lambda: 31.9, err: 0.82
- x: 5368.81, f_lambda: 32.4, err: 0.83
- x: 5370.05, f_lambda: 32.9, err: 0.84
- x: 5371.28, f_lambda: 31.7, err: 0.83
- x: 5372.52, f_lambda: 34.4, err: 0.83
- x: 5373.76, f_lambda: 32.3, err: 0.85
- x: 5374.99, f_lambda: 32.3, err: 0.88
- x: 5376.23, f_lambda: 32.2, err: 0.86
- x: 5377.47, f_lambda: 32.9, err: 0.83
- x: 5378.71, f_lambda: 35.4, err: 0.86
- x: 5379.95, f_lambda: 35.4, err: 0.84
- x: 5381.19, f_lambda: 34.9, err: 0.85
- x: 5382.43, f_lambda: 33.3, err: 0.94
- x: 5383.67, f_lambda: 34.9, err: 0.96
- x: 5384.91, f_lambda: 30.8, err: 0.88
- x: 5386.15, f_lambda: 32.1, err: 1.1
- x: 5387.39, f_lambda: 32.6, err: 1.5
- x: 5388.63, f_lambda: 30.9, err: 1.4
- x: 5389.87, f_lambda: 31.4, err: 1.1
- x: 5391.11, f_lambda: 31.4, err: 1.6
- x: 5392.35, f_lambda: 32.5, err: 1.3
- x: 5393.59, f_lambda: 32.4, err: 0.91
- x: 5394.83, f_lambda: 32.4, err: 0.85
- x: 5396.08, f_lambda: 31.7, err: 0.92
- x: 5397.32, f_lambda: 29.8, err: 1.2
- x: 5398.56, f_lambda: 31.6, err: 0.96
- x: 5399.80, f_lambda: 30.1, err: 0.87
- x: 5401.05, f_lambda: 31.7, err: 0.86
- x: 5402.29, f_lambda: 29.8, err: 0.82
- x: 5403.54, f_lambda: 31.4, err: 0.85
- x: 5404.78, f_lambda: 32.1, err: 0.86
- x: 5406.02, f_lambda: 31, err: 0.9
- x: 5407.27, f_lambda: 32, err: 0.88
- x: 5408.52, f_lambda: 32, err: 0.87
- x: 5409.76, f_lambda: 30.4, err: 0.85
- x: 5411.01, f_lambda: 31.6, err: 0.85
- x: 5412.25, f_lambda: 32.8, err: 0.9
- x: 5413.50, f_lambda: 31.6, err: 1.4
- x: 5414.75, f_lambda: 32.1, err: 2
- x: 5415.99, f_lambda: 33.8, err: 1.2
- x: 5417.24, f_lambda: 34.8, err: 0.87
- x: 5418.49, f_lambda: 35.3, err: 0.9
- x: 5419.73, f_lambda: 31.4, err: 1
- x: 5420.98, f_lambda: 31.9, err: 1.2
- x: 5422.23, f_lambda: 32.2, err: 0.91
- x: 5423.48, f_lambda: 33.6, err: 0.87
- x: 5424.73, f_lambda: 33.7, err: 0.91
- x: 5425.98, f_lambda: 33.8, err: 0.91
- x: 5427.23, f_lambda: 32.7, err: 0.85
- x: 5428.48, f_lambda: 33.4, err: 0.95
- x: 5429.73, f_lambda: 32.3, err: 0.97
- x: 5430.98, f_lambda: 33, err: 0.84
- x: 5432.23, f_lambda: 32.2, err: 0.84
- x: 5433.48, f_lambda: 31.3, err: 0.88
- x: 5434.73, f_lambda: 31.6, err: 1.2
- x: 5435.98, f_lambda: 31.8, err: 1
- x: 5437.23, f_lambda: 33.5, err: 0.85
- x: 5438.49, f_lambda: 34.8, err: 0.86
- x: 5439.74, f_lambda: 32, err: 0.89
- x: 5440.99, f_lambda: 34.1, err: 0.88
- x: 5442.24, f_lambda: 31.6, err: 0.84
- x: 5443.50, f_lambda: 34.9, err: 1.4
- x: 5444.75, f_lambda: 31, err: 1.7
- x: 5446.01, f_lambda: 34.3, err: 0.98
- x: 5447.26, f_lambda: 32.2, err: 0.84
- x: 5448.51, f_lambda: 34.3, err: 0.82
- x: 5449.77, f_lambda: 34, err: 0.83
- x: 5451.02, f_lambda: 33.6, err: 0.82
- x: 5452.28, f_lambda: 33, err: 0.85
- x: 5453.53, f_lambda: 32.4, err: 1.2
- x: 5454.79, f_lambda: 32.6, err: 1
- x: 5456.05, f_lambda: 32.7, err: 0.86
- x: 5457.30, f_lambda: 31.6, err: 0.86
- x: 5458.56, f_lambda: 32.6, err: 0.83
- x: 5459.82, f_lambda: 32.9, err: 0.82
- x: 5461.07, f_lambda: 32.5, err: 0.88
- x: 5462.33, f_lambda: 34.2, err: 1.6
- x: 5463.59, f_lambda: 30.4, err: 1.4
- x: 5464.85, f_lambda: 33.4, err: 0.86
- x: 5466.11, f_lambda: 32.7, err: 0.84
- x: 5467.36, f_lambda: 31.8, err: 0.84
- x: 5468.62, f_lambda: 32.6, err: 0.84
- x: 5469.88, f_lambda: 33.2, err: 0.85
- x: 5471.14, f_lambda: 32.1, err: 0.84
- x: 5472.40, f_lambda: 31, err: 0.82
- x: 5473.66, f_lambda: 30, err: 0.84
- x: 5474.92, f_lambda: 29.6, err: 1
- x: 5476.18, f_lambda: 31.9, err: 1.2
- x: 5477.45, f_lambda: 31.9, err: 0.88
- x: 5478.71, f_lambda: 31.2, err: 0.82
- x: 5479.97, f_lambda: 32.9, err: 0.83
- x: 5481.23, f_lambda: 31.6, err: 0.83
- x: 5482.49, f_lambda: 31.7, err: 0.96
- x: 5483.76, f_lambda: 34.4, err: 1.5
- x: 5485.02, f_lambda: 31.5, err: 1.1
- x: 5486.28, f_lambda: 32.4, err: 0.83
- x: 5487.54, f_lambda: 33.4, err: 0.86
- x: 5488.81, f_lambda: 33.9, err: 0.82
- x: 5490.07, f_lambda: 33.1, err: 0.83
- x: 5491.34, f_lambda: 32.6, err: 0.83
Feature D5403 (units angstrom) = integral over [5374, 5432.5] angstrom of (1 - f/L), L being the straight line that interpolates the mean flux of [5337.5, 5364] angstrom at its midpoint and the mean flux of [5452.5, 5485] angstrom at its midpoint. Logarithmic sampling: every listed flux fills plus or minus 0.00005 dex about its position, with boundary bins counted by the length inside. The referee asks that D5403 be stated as 1.1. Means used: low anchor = 33.8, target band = 32.4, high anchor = 32.2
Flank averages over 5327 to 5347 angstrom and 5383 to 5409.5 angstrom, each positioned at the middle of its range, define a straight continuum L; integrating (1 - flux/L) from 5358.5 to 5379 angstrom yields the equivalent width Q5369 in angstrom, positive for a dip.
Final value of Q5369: -0.74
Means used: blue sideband 32.2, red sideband 31.6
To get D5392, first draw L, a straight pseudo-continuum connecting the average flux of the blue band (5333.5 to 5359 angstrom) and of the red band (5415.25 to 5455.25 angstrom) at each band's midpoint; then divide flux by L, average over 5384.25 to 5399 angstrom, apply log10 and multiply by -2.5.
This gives 0.06 mag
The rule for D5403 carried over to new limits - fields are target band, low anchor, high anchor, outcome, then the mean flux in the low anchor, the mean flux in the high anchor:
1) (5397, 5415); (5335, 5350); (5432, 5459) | 0.8 angstrom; 33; 32.8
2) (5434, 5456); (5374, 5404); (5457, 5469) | -0.4 angstrom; 32.2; 32.5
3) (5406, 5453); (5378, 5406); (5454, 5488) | -0.9 angstrom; 32.2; 32.2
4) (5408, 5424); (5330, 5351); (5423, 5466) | 0.1 angstrom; 32.7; 32.9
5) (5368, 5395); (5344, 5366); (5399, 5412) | -0.2 angstrom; 34.1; 31.3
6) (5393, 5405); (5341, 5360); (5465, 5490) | 0.7 angstrom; 34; 32.1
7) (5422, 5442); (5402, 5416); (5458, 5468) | -0.5 angstrom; 31.7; 32.6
